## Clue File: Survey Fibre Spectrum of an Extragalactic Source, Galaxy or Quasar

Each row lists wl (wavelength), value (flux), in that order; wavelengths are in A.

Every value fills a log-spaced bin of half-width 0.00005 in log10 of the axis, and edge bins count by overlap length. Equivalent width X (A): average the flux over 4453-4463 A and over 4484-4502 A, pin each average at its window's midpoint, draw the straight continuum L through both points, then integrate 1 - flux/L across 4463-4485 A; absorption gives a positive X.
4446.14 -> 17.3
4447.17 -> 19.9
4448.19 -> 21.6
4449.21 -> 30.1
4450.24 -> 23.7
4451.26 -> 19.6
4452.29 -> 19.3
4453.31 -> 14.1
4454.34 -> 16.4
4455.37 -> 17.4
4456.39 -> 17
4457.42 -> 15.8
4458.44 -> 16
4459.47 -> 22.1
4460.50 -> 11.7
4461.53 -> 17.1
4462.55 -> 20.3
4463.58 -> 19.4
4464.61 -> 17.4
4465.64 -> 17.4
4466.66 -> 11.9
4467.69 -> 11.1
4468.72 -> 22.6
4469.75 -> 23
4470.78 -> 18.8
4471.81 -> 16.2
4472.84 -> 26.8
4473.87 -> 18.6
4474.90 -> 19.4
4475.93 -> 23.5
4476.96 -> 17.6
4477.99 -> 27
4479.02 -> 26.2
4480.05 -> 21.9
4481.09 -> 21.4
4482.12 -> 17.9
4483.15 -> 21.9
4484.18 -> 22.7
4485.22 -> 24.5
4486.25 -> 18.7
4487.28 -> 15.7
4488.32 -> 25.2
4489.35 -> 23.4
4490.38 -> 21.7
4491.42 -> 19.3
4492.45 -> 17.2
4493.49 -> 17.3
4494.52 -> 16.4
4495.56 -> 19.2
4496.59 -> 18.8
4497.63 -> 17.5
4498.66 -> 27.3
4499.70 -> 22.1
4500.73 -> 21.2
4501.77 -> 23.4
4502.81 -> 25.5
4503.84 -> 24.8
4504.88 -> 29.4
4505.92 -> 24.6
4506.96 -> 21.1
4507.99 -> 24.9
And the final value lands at -1.9 A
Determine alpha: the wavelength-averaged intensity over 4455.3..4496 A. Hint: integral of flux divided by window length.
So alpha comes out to 19.5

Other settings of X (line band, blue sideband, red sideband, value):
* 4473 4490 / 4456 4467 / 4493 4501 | -2.8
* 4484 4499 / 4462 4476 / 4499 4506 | 1.6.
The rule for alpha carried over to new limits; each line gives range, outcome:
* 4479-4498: 20.2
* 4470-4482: 21.5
